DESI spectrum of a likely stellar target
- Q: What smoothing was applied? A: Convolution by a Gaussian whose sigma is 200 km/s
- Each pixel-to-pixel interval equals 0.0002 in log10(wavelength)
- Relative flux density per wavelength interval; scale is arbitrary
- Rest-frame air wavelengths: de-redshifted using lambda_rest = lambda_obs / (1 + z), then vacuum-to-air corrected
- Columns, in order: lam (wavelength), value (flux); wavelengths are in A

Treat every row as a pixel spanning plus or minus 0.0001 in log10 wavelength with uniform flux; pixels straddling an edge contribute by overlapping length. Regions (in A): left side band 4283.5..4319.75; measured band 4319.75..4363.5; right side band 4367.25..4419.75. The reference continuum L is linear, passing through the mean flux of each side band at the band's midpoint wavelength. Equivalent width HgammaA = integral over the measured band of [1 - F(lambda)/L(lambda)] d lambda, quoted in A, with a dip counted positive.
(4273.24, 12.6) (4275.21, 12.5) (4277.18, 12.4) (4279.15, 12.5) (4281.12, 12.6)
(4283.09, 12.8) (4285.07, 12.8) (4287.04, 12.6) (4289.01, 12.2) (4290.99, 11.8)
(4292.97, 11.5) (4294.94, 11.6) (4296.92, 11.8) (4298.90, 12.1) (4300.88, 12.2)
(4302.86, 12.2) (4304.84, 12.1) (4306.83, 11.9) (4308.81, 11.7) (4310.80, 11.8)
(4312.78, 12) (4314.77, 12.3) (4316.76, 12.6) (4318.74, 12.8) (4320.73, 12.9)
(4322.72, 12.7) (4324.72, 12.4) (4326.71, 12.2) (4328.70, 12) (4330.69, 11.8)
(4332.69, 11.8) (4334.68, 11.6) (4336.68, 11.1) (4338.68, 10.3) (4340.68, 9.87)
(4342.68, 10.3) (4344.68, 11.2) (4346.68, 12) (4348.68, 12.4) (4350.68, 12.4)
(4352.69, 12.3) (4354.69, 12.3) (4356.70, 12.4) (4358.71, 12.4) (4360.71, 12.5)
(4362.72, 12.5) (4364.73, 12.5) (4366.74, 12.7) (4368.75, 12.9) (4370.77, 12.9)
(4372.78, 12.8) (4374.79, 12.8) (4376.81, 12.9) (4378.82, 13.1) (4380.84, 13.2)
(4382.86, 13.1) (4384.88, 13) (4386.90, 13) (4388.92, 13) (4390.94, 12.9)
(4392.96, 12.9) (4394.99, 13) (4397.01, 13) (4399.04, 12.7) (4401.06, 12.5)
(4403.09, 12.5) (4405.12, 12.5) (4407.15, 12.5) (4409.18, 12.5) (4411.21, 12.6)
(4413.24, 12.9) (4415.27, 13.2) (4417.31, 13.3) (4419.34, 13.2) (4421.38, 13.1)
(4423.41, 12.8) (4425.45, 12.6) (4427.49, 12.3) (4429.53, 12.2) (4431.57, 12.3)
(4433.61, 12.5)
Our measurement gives 2.0 A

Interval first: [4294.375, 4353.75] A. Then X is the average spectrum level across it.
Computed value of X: 11.9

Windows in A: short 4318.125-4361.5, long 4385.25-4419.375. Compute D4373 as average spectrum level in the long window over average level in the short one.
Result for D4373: 1.08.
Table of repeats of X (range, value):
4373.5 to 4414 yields 12.8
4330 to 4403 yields 12.3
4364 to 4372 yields 12.8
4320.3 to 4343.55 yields 11.6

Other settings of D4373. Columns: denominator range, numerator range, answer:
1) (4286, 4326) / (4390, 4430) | 1.05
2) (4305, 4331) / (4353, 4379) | 1.03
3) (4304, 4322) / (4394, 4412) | 1.03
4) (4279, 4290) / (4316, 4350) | 0.93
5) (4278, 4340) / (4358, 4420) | 1.06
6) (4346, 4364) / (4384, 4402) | 1.04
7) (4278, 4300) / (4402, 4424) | 1.05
